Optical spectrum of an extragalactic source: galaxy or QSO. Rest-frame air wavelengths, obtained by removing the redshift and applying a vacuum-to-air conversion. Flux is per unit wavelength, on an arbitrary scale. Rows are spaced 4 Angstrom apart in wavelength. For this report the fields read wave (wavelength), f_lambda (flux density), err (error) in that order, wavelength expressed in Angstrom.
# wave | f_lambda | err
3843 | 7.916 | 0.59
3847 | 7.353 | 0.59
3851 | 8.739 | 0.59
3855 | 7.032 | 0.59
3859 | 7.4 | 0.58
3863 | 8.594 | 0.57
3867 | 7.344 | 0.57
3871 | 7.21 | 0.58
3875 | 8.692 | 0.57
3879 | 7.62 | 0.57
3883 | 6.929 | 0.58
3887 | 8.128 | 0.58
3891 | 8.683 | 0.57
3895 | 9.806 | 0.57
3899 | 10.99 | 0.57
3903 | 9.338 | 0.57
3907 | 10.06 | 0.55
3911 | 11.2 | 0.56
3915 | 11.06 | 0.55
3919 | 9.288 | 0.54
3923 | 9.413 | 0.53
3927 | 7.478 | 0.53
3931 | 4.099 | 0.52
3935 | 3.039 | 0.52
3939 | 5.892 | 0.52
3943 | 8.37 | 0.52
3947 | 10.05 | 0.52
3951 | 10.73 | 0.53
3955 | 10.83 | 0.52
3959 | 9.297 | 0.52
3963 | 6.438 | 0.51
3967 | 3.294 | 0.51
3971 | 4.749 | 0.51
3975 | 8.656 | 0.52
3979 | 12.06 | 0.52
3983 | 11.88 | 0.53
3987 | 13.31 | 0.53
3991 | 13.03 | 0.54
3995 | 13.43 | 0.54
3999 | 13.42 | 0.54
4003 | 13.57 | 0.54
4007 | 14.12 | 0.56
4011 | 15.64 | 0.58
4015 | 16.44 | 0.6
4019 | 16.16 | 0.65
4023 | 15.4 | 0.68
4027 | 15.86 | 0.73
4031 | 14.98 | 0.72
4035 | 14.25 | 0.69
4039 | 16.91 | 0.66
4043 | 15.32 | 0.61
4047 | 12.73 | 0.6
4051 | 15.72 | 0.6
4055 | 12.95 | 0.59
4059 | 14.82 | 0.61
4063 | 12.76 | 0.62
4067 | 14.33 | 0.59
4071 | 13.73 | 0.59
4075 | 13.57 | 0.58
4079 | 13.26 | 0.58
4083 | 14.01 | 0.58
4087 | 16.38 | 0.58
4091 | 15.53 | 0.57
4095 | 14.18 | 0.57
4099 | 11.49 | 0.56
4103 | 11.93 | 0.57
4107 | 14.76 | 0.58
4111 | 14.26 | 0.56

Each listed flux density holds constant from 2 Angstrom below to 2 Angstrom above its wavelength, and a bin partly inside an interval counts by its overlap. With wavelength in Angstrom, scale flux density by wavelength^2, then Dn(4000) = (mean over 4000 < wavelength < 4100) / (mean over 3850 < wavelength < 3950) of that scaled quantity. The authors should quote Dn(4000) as 1.9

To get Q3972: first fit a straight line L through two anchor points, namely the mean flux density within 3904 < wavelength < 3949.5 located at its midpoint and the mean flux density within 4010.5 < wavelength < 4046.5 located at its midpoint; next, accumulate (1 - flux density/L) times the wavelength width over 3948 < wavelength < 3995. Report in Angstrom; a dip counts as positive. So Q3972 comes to 7.5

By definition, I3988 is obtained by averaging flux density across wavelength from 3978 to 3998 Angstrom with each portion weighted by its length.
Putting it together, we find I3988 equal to 12.8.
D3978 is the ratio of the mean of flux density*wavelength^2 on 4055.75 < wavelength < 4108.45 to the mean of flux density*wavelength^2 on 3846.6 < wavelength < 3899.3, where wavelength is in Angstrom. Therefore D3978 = 1.9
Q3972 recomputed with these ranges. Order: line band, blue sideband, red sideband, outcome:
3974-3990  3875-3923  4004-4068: 1.22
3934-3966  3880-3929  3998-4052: 9.53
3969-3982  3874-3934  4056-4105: 2.51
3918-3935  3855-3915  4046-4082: 5.04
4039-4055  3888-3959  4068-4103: -2.49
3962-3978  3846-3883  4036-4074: 7.42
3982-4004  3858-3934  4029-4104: -2.60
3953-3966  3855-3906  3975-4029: 3.85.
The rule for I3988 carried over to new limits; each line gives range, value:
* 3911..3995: 8.82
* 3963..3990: 8.95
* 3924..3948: 6.46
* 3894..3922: 10.2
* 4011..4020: 16.2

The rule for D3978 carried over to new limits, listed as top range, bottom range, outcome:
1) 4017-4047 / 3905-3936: 1.94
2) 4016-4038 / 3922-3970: 2.20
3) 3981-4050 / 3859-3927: 1.73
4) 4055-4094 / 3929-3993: 1.77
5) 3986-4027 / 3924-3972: 2.11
